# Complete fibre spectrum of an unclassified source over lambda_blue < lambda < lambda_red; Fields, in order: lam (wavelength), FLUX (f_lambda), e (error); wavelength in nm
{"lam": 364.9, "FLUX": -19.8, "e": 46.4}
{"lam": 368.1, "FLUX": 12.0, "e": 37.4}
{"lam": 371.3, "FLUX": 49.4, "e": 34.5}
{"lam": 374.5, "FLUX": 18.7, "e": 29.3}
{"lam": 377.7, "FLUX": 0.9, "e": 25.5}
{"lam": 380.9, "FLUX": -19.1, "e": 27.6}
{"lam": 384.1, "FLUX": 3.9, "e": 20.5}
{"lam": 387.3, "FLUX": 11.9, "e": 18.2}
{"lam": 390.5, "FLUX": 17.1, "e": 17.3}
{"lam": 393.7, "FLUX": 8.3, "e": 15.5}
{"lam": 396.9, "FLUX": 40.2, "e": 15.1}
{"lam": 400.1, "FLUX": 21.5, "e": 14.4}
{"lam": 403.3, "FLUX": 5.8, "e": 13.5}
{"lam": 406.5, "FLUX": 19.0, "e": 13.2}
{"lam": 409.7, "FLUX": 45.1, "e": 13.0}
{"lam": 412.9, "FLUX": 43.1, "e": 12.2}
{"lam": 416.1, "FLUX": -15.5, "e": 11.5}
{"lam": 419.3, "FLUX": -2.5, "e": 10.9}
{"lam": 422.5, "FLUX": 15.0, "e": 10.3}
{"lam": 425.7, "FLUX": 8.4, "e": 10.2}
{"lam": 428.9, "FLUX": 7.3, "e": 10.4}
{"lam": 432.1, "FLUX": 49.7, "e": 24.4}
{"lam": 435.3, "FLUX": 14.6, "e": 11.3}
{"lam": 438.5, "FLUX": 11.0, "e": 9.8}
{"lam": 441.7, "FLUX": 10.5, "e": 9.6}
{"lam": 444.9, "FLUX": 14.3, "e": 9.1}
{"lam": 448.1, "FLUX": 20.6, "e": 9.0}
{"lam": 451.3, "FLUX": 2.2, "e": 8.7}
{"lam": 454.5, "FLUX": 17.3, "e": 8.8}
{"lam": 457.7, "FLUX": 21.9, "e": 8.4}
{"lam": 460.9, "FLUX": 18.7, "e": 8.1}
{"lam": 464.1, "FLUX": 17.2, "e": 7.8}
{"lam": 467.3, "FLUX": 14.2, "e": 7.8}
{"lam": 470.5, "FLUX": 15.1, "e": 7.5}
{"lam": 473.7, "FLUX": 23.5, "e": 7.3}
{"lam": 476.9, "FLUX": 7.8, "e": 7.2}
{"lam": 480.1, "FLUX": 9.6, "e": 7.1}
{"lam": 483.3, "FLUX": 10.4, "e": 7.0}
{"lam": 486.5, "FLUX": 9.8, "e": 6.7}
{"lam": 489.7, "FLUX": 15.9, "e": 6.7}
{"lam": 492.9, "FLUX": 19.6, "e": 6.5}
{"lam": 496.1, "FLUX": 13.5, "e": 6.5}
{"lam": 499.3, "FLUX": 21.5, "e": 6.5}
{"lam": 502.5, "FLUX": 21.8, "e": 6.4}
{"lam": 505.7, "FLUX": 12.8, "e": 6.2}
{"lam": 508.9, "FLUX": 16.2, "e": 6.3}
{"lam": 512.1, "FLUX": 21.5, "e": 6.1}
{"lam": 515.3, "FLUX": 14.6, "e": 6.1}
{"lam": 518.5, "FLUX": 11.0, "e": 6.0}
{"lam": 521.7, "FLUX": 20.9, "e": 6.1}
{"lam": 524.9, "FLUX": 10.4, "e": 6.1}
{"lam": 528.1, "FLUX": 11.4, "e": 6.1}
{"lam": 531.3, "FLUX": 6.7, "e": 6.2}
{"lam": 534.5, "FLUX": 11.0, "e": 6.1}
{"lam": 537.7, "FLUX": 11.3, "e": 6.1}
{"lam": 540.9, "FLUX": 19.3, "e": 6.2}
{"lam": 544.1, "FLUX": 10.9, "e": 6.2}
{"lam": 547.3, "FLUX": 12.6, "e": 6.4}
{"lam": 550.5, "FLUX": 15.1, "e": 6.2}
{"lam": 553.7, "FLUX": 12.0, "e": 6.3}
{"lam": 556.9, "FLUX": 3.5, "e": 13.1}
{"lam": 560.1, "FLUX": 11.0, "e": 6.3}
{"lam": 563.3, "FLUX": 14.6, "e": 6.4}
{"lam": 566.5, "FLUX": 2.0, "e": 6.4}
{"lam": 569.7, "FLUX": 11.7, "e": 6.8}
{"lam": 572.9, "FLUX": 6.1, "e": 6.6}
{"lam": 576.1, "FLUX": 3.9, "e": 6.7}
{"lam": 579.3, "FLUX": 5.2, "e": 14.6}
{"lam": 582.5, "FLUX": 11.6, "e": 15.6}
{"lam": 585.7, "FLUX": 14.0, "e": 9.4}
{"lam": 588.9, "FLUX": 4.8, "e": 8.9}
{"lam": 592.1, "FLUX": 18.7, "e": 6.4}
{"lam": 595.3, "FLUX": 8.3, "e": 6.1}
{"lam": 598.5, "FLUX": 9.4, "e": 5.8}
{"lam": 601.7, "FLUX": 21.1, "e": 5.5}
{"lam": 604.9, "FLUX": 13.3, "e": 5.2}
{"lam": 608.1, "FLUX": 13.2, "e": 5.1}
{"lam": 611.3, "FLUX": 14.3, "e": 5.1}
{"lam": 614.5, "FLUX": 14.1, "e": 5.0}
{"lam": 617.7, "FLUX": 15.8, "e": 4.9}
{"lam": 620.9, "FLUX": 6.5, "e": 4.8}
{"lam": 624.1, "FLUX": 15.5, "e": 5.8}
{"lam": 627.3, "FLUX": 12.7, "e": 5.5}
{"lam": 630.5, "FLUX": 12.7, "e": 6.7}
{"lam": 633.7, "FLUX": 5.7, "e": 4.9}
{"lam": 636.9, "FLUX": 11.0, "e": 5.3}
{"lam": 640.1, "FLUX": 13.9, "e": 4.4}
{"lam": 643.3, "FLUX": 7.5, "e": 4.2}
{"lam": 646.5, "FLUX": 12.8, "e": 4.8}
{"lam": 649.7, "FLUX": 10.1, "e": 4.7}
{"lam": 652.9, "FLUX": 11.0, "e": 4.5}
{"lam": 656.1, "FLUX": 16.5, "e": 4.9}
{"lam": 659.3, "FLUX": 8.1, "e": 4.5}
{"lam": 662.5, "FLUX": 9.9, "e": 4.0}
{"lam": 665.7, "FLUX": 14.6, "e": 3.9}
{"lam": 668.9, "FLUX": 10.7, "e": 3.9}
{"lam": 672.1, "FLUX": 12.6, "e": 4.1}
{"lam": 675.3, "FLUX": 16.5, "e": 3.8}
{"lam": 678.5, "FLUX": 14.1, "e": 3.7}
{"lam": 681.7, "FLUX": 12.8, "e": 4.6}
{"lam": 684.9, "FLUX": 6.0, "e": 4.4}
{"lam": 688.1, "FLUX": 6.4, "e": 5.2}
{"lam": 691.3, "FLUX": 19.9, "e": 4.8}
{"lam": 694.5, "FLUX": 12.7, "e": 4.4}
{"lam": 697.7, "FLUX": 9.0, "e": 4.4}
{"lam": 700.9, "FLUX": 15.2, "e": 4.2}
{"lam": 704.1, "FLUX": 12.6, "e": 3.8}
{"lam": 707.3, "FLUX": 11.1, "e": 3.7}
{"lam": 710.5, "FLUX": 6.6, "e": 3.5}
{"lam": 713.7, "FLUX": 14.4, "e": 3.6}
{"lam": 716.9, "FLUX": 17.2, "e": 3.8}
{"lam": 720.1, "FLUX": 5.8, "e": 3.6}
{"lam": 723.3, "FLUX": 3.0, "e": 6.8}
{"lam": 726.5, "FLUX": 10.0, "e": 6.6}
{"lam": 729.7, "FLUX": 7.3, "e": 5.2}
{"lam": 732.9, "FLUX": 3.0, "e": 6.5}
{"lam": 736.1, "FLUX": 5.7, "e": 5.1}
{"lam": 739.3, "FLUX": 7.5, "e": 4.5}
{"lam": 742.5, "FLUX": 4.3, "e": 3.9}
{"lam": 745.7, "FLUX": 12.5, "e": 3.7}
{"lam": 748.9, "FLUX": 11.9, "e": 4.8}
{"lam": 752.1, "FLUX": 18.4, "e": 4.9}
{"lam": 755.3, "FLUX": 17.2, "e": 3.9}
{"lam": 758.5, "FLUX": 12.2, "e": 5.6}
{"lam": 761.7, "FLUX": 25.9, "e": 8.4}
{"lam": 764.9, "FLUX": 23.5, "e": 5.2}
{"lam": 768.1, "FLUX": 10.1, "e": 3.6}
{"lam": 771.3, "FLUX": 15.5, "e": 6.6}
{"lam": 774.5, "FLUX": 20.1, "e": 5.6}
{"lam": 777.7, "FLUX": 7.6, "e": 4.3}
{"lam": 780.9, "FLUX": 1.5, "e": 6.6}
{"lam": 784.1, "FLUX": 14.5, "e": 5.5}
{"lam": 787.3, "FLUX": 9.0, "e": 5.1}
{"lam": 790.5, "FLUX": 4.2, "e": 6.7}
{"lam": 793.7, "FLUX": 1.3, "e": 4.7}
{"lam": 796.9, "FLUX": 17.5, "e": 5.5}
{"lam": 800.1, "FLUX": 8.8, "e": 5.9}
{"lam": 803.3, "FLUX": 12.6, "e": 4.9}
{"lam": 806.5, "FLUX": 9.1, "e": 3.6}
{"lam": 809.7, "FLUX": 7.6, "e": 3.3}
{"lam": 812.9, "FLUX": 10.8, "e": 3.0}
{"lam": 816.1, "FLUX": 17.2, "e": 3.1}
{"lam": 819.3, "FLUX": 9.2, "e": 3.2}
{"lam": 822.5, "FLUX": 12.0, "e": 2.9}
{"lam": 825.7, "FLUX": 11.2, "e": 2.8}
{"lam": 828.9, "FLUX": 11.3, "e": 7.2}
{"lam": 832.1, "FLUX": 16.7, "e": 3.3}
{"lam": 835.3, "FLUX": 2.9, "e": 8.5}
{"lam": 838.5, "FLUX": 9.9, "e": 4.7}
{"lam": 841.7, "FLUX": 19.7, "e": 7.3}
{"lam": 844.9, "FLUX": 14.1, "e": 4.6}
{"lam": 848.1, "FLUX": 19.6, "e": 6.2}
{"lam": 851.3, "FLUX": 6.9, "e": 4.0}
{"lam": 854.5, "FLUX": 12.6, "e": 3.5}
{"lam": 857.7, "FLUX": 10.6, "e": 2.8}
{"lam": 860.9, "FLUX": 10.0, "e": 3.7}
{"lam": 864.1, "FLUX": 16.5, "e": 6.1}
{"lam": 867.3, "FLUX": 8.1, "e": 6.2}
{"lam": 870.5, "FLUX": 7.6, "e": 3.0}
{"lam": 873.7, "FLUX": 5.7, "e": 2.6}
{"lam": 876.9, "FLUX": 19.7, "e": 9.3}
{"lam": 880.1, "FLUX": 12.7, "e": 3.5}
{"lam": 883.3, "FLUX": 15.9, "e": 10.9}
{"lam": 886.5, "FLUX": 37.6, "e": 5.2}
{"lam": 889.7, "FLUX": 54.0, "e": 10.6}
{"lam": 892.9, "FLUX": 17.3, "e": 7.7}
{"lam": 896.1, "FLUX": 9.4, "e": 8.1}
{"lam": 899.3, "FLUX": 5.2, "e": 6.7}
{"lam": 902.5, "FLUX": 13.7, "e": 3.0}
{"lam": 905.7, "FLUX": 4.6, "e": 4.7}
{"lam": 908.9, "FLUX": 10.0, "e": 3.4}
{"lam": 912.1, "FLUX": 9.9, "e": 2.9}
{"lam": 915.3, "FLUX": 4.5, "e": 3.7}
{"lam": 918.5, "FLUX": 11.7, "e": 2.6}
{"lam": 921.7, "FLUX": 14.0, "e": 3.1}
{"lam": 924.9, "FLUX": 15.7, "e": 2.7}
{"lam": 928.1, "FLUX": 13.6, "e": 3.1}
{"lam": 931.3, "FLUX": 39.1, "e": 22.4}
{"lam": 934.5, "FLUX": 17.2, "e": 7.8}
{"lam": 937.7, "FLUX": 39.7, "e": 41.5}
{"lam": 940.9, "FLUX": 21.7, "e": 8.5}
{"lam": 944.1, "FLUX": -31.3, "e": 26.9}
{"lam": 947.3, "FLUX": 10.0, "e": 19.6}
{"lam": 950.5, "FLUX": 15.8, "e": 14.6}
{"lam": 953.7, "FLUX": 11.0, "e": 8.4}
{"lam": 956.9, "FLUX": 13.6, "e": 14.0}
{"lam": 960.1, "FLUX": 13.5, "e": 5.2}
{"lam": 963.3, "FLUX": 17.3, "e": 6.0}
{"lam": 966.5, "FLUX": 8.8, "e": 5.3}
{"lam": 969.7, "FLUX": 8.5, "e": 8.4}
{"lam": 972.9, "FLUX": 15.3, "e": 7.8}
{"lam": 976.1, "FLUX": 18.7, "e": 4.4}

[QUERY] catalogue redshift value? 1.38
